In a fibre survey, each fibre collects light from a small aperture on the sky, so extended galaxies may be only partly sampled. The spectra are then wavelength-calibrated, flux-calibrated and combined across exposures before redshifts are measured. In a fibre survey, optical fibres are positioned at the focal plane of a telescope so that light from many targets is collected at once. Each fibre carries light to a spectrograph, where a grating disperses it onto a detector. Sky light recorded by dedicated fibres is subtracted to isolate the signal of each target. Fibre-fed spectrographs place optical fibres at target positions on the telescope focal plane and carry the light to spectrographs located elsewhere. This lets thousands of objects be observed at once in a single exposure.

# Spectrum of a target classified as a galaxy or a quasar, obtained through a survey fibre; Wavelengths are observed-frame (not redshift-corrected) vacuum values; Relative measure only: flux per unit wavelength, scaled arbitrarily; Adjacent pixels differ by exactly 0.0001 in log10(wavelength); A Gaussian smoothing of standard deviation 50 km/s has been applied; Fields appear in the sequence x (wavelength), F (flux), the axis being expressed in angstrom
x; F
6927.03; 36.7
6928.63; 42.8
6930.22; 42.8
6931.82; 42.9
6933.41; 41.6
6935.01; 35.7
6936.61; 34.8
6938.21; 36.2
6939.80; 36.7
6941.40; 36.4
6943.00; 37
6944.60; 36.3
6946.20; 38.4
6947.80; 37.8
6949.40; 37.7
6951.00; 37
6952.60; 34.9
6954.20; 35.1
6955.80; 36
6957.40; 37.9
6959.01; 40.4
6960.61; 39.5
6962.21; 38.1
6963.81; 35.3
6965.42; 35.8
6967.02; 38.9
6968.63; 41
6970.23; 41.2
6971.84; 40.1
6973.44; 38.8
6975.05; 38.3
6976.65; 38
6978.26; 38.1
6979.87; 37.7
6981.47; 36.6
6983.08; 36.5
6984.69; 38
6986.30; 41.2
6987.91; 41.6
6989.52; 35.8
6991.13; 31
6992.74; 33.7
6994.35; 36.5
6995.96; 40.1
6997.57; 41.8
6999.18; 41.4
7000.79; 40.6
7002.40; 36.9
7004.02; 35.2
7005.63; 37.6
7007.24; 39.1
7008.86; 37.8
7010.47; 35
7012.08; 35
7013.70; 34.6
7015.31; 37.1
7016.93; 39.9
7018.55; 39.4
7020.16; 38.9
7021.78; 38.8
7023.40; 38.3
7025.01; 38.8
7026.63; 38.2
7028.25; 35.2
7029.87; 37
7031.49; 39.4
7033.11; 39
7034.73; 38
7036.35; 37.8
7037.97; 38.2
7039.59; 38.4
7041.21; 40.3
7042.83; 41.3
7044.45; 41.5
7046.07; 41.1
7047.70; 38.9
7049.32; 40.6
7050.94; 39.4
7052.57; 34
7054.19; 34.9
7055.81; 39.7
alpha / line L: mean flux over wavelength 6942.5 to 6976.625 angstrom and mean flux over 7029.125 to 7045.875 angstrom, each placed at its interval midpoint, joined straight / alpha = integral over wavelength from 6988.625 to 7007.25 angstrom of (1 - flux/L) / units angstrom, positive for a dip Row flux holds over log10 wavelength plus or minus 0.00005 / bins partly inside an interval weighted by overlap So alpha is 0.5 angstrom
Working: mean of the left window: 37.9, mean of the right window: 39.2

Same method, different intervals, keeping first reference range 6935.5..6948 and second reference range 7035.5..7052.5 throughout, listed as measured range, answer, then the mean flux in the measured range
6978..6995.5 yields 0.4 angstrom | 37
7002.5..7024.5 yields 0.7 angstrom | 37.4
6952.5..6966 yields 0.0 angstrom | 37.1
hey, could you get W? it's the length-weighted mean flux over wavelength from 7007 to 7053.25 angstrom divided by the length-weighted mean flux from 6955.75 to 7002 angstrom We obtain 1.00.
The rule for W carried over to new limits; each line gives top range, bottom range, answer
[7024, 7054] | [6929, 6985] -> 1.02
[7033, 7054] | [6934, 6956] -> 1.07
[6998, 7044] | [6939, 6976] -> 1.01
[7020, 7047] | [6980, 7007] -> 1.03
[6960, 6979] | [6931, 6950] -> 1.03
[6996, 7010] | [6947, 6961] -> 1.04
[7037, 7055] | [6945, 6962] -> 1.04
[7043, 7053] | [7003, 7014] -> 1.09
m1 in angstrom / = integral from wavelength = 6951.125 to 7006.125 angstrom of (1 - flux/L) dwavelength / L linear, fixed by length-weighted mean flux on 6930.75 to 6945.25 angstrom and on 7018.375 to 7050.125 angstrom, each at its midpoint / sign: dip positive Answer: 0.4 angstrom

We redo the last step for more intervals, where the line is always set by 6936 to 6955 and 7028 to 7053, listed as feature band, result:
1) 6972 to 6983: -0.2 angstrom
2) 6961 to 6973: -0.5 angstrom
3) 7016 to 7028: -0.1 angstrom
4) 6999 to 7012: 0.1 angstrom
